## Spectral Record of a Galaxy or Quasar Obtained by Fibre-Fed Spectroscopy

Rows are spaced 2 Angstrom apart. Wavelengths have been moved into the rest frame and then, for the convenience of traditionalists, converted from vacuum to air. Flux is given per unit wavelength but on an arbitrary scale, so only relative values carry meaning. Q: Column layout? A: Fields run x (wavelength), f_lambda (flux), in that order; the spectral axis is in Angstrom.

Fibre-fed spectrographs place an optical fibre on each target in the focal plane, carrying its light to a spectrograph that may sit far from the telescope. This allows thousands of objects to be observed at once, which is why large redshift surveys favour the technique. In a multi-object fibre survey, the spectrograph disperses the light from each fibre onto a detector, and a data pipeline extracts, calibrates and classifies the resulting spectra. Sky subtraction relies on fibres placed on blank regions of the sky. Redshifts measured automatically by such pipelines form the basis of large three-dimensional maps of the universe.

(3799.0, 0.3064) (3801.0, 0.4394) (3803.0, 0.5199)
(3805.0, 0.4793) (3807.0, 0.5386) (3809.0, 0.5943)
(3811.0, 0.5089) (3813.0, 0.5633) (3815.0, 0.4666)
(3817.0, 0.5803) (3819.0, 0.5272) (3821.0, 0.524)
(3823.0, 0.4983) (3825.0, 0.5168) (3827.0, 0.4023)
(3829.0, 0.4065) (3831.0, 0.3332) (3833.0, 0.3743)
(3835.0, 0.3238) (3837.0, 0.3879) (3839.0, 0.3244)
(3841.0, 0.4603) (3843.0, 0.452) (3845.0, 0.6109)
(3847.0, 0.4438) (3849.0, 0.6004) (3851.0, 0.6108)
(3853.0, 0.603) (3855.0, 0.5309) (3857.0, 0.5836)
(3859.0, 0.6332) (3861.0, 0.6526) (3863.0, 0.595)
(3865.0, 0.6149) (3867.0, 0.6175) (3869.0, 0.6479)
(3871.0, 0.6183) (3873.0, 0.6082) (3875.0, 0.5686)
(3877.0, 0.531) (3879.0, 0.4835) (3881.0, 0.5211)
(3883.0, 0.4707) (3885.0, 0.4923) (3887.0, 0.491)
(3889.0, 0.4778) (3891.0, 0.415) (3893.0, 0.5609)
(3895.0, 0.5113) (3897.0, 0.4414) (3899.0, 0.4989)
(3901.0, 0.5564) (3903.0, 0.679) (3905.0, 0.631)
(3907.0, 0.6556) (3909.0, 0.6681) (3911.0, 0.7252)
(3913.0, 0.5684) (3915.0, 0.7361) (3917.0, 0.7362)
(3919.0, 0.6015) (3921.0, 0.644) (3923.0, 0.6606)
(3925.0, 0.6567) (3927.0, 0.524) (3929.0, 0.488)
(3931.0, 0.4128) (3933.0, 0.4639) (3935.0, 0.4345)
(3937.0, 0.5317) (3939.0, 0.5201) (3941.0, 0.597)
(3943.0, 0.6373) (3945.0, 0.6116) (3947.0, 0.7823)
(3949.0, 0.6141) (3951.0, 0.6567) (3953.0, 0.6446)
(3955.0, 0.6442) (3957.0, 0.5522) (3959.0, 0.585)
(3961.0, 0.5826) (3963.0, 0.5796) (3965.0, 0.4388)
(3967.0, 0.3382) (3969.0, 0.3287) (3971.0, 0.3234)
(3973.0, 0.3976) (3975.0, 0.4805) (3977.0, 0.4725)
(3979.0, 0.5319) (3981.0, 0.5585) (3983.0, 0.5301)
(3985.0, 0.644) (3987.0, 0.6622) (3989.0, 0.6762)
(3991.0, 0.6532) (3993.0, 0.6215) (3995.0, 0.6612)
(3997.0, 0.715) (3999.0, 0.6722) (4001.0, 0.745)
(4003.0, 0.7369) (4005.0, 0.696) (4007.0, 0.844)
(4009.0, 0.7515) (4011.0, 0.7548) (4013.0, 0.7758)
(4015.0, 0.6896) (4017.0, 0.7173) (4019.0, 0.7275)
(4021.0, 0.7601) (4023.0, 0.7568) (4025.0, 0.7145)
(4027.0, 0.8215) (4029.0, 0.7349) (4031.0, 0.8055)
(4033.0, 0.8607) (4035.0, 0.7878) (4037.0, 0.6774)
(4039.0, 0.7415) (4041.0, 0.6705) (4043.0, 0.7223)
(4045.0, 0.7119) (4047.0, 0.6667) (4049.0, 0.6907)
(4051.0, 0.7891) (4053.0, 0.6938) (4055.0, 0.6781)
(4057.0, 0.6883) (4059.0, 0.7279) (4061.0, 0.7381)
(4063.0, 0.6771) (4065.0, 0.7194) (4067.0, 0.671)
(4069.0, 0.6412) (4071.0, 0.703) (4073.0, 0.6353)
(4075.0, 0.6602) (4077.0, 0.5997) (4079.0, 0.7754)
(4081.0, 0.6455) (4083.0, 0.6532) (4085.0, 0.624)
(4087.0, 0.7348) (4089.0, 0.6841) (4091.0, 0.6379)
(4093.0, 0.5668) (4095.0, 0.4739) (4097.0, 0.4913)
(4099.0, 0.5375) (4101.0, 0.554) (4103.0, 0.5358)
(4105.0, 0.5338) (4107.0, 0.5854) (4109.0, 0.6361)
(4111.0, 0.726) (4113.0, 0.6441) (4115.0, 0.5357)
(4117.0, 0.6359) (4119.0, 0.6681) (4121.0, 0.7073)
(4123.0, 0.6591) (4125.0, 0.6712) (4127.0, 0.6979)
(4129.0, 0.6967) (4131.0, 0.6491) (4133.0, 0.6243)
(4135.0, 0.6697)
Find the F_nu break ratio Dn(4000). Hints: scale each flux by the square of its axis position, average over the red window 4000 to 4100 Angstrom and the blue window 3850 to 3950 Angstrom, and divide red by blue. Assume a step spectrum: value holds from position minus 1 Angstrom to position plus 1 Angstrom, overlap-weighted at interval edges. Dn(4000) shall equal 1.30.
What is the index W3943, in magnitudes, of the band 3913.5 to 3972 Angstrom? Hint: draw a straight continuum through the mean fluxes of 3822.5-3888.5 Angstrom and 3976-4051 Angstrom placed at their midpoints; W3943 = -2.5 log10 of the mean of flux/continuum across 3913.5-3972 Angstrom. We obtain 0.10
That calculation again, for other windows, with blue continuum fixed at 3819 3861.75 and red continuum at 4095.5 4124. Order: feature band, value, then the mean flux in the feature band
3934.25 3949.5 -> -0.12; 0.593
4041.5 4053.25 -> -0.23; 0.712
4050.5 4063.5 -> -0.22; 0.712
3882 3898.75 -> 0.06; 0.483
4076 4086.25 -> -0.13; 0.661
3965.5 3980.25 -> 0.30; 0.414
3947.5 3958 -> -0.18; 0.63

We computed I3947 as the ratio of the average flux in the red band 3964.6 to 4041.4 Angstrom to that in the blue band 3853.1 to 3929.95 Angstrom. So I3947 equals 1.13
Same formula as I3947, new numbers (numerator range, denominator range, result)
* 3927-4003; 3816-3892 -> 1.10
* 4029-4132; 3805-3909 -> 1.27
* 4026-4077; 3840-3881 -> 1.25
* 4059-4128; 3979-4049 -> 0.90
